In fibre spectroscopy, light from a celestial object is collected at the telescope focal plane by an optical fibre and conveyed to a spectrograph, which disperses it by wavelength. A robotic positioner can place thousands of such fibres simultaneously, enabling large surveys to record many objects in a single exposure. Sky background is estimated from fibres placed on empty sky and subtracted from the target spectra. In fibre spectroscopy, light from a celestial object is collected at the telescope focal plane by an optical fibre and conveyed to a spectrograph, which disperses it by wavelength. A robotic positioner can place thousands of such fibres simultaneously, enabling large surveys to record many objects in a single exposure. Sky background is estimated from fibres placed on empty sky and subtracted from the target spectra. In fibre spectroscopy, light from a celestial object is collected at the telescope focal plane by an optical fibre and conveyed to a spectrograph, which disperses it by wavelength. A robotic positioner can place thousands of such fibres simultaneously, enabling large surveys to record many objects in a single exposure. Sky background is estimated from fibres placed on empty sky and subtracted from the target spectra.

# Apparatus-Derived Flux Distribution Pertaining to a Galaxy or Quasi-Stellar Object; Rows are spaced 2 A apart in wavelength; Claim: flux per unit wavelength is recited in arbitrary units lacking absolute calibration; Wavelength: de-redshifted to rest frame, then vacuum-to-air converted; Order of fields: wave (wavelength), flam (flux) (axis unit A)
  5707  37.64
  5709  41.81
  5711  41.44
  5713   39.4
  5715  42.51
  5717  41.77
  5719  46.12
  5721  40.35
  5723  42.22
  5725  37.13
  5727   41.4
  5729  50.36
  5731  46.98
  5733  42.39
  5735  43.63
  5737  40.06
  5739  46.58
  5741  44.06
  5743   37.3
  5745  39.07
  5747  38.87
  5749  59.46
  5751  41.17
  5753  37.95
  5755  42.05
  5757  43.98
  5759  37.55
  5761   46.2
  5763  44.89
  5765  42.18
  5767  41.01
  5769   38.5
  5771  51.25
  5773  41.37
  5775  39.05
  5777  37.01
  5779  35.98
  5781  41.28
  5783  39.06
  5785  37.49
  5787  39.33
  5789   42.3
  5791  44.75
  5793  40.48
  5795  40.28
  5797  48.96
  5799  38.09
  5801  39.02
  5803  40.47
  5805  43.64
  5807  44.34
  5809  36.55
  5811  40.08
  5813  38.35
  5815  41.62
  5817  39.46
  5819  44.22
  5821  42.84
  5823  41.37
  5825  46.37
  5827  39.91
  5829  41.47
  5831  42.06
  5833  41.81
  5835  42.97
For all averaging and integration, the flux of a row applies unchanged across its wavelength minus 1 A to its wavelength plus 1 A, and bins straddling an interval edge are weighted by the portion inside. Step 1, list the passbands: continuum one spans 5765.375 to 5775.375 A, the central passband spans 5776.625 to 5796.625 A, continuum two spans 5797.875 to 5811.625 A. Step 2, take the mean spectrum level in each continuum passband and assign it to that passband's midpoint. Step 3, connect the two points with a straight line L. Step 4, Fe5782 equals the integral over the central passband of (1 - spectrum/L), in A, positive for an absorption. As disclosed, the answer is 0.62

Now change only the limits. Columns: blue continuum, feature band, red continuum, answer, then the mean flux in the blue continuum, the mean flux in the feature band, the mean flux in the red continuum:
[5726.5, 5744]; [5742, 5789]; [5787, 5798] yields 2.1 A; 43.7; 41.4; 43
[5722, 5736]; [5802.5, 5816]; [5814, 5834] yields 0.5 A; 43.4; 40.7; 42.1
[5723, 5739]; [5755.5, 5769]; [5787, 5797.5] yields 0.2 A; 43.3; 42.3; 42.7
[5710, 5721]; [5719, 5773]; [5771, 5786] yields -2.8 A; 42.1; 43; 39.6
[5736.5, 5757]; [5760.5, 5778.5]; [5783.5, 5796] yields -0.2 A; 42.8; 42.1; 40.7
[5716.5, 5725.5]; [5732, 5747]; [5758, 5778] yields 0.0 A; 41.7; 41.7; 41.9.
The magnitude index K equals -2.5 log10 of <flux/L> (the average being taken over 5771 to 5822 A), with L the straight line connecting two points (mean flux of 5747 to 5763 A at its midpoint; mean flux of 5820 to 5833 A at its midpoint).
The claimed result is 0.05 mag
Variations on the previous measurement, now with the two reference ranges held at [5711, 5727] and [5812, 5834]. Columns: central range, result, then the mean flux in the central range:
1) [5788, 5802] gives -0.008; 42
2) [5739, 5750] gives -0.065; 44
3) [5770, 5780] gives 0.017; 40.9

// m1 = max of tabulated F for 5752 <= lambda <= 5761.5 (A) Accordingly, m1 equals 46.2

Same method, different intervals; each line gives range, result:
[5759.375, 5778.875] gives 51.25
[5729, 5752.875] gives 59.46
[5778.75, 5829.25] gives 48.96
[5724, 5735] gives 50.36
